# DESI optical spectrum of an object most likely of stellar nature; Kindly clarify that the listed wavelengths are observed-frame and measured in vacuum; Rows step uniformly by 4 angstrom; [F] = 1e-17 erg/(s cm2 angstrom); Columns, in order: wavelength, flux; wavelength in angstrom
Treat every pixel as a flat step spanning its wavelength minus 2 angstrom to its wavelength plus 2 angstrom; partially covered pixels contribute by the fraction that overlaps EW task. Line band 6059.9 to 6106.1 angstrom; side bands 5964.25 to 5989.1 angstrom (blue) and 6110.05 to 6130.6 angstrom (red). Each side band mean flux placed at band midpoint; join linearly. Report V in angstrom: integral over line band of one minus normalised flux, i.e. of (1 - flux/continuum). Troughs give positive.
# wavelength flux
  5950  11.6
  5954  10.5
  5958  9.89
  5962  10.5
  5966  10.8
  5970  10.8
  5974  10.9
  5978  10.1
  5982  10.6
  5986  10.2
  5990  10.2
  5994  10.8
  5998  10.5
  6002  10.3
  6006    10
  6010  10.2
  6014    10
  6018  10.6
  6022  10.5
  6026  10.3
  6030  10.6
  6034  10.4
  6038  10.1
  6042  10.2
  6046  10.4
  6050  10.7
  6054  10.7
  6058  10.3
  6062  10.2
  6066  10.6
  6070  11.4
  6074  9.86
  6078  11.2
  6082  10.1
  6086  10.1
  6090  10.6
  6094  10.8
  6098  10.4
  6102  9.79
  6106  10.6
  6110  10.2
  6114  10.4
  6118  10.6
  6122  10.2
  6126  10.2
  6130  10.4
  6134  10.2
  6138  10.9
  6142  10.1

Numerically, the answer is -0.3 angstrom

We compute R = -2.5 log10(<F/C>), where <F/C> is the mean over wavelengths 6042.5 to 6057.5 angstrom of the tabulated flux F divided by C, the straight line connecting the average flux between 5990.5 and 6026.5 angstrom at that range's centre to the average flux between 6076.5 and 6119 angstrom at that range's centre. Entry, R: -0.02 mag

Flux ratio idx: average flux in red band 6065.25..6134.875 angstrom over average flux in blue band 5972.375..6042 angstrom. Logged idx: 1.01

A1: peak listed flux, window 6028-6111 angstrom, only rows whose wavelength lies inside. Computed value 11.4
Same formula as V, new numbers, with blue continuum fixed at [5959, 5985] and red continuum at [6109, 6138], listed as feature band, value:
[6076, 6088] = -0.1 angstrom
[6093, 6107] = 0.1 angstrom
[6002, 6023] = 0.5 angstrom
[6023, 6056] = 0.2 angstrom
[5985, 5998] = 0.1 angstrom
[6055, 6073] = -0.2 angstrom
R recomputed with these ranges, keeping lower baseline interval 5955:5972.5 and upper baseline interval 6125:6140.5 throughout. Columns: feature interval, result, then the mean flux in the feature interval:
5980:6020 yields 0.02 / 10.3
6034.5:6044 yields 0.03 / 10.2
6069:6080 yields -0.03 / 10.8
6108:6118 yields 0.01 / 10.4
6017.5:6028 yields 0.00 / 10.4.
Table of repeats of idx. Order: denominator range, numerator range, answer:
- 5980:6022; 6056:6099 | 1.02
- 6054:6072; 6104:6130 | 0.98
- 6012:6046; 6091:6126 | 1.00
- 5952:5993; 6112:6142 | 0.99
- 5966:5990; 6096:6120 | 0.98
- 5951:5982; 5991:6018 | 0.98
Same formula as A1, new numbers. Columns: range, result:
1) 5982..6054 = 10.8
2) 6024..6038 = 10.6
